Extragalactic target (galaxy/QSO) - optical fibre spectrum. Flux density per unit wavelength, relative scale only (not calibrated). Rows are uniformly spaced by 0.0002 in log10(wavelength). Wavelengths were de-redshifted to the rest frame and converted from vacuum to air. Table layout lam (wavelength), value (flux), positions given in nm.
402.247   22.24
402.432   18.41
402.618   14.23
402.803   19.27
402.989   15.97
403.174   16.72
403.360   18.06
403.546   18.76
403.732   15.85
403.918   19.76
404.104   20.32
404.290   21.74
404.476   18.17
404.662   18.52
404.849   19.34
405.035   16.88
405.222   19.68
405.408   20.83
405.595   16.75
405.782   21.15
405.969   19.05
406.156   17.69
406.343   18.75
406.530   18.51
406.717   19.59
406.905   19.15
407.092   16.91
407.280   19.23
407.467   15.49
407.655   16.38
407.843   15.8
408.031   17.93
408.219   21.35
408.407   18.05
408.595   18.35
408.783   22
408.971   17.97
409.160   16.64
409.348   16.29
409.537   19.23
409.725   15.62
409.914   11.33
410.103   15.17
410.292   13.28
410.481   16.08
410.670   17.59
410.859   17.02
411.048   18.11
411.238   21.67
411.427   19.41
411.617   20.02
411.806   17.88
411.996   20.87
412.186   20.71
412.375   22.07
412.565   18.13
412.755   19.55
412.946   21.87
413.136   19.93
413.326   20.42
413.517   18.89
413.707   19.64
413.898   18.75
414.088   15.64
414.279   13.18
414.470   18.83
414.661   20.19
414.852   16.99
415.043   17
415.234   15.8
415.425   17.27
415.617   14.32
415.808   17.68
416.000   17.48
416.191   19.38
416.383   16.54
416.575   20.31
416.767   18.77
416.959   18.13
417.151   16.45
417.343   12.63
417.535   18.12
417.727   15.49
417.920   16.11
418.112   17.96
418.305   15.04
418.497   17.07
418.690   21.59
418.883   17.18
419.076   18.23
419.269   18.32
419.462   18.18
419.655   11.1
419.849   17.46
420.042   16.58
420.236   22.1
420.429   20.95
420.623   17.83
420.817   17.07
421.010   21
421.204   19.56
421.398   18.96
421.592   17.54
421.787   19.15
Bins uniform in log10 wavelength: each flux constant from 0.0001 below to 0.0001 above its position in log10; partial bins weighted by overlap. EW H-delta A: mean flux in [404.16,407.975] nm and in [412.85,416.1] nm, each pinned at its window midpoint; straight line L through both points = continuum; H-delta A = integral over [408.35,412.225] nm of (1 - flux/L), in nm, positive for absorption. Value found 0.09 nm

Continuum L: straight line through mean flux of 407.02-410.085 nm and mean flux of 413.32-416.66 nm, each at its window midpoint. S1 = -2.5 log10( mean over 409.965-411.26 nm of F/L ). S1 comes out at 0.06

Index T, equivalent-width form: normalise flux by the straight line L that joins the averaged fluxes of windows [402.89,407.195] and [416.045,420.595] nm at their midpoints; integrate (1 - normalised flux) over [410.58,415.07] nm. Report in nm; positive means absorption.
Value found -0.24 nm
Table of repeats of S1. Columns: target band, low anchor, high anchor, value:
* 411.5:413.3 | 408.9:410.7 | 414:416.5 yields -0.22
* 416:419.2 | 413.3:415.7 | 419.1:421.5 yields 0.02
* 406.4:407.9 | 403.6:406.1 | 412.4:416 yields 0.07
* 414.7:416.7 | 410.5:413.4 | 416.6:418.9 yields 0.04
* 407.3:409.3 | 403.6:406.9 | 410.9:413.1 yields 0.08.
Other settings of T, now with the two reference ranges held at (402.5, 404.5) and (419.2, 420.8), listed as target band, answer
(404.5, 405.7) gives -0.041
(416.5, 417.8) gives 0.052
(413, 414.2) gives -0.068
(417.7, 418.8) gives 0.030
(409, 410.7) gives 0.213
